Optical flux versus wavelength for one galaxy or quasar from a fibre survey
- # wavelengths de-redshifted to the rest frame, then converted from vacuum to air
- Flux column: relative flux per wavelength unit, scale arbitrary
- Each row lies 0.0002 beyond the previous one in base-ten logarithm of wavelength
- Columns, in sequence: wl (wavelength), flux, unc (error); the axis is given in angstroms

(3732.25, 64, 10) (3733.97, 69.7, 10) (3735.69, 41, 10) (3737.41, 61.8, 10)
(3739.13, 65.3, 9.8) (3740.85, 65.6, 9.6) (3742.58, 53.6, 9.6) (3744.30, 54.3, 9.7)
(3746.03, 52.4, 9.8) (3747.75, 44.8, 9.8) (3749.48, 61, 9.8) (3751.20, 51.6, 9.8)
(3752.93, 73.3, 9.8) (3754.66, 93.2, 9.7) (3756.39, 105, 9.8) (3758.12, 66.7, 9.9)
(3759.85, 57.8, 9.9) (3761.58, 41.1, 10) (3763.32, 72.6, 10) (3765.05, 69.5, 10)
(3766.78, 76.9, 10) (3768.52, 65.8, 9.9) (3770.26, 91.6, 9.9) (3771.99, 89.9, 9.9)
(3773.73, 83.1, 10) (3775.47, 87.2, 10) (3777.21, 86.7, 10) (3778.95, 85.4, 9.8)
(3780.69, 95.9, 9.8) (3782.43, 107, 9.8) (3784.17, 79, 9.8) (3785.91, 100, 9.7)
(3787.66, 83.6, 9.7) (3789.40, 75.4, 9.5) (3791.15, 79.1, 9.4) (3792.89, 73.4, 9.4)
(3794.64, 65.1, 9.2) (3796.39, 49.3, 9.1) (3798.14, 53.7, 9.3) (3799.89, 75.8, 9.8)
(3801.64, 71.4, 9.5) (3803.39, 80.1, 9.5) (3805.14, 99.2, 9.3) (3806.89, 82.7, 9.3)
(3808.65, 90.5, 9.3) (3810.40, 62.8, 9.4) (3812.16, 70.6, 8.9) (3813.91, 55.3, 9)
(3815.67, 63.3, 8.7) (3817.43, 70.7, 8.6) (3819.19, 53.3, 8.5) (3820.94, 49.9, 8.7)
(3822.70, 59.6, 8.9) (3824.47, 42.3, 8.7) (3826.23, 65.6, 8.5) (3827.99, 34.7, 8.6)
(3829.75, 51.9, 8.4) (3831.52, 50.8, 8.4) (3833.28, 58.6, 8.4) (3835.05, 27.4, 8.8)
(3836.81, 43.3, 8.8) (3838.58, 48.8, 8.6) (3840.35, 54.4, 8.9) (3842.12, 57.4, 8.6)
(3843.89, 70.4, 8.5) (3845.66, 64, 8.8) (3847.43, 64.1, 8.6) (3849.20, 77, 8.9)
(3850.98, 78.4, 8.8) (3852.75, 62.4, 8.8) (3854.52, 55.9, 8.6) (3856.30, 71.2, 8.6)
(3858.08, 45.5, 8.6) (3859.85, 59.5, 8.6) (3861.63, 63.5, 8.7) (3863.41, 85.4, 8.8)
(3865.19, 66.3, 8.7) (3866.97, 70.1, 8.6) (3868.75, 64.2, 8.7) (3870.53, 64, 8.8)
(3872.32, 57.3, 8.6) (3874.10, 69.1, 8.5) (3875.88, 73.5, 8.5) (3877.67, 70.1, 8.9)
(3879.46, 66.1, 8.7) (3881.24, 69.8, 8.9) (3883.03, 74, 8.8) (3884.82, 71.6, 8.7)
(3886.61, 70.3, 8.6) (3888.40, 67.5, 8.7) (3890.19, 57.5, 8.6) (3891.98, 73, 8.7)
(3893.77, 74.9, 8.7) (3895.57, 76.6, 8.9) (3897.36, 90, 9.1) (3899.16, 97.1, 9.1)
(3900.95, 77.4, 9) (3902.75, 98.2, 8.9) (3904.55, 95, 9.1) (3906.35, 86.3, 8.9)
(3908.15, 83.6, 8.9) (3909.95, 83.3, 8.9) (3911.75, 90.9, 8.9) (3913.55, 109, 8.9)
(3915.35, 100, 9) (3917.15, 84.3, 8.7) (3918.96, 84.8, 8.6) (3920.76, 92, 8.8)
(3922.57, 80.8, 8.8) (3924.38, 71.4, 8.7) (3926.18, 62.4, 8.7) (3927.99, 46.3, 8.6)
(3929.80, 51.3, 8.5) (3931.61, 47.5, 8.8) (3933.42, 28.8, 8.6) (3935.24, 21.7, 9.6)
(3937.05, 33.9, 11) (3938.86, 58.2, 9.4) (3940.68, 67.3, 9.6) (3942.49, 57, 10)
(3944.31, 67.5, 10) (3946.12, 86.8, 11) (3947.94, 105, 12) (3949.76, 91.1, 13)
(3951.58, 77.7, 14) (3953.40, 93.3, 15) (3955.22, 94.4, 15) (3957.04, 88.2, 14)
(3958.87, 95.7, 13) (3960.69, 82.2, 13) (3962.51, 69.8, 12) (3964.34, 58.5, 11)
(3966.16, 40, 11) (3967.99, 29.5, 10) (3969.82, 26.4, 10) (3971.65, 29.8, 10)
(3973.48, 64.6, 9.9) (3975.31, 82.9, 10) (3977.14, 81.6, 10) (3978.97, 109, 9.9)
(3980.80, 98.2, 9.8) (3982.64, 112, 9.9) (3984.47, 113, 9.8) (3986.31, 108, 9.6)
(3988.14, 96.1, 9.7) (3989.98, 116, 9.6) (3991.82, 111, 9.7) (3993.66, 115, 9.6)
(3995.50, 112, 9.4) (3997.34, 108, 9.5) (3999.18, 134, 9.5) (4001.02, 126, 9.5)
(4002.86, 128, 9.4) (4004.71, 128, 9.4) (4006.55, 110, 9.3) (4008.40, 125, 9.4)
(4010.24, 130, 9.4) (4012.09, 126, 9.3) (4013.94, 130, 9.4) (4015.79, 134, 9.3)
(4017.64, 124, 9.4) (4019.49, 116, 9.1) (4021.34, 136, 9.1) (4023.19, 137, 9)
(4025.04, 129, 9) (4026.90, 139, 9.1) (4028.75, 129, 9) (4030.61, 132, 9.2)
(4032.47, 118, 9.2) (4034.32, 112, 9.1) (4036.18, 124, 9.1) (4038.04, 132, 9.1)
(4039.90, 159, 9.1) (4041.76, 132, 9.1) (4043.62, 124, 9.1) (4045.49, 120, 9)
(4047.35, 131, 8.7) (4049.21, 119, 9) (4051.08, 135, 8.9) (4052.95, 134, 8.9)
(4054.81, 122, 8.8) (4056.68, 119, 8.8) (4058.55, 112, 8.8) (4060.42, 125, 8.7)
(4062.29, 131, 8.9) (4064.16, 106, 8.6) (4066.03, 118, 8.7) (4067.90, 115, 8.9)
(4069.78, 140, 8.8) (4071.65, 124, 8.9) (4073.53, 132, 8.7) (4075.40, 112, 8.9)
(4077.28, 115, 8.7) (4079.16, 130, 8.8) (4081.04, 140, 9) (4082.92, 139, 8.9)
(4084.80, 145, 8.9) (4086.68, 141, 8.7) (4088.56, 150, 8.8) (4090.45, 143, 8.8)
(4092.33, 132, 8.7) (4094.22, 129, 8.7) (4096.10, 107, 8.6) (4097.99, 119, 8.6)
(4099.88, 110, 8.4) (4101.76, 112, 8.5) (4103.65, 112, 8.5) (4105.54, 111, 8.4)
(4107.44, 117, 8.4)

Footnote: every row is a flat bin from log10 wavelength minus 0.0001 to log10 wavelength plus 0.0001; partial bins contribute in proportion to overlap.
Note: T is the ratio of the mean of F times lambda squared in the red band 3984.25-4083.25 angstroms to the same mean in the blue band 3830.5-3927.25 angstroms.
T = 1.88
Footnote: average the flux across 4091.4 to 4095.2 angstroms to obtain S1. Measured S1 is 130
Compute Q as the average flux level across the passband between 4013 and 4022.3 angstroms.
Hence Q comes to 128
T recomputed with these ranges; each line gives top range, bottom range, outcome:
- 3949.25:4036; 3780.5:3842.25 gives 1.73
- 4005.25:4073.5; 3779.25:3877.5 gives 2.12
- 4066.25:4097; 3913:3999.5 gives 1.77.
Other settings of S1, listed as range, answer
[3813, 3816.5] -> 59.4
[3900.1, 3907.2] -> 89.2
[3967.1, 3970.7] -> 27.9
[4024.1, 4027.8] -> 134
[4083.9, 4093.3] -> 142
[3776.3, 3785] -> 90.9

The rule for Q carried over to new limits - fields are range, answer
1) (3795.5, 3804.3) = 66.2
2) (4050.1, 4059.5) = 124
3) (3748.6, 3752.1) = 56.4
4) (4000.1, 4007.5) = 123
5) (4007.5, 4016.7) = 129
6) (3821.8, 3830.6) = 50.8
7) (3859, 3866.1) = 68.7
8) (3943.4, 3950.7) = 87.6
